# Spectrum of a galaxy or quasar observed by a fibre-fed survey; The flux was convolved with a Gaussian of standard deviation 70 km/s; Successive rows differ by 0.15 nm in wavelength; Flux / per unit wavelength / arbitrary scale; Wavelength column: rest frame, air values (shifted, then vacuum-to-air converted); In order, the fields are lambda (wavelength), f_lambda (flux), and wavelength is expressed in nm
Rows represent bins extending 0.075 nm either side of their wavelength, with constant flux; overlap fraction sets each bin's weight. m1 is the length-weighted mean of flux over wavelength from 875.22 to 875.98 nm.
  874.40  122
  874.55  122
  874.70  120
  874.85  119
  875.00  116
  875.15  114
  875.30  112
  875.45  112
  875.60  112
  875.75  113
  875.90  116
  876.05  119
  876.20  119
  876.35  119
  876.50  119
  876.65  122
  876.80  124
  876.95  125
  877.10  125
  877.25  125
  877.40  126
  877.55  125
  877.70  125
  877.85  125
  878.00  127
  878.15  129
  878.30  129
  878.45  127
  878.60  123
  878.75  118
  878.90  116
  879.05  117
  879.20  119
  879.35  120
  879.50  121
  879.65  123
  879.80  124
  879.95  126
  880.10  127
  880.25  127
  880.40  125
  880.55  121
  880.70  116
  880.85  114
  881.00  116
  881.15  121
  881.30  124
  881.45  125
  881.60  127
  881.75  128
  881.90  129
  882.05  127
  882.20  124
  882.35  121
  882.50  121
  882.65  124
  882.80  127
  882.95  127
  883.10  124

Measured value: 113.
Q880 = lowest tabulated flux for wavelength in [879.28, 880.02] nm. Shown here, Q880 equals 120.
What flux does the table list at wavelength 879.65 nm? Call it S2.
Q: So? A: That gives 123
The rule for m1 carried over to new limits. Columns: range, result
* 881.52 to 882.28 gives 127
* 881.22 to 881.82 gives 126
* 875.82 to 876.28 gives 118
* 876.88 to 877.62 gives 125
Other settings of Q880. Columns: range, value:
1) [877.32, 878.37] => 125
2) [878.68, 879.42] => 116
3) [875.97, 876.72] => 119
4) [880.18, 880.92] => 114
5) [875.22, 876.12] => 112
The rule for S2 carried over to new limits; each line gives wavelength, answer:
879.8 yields 124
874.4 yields 122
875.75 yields 113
